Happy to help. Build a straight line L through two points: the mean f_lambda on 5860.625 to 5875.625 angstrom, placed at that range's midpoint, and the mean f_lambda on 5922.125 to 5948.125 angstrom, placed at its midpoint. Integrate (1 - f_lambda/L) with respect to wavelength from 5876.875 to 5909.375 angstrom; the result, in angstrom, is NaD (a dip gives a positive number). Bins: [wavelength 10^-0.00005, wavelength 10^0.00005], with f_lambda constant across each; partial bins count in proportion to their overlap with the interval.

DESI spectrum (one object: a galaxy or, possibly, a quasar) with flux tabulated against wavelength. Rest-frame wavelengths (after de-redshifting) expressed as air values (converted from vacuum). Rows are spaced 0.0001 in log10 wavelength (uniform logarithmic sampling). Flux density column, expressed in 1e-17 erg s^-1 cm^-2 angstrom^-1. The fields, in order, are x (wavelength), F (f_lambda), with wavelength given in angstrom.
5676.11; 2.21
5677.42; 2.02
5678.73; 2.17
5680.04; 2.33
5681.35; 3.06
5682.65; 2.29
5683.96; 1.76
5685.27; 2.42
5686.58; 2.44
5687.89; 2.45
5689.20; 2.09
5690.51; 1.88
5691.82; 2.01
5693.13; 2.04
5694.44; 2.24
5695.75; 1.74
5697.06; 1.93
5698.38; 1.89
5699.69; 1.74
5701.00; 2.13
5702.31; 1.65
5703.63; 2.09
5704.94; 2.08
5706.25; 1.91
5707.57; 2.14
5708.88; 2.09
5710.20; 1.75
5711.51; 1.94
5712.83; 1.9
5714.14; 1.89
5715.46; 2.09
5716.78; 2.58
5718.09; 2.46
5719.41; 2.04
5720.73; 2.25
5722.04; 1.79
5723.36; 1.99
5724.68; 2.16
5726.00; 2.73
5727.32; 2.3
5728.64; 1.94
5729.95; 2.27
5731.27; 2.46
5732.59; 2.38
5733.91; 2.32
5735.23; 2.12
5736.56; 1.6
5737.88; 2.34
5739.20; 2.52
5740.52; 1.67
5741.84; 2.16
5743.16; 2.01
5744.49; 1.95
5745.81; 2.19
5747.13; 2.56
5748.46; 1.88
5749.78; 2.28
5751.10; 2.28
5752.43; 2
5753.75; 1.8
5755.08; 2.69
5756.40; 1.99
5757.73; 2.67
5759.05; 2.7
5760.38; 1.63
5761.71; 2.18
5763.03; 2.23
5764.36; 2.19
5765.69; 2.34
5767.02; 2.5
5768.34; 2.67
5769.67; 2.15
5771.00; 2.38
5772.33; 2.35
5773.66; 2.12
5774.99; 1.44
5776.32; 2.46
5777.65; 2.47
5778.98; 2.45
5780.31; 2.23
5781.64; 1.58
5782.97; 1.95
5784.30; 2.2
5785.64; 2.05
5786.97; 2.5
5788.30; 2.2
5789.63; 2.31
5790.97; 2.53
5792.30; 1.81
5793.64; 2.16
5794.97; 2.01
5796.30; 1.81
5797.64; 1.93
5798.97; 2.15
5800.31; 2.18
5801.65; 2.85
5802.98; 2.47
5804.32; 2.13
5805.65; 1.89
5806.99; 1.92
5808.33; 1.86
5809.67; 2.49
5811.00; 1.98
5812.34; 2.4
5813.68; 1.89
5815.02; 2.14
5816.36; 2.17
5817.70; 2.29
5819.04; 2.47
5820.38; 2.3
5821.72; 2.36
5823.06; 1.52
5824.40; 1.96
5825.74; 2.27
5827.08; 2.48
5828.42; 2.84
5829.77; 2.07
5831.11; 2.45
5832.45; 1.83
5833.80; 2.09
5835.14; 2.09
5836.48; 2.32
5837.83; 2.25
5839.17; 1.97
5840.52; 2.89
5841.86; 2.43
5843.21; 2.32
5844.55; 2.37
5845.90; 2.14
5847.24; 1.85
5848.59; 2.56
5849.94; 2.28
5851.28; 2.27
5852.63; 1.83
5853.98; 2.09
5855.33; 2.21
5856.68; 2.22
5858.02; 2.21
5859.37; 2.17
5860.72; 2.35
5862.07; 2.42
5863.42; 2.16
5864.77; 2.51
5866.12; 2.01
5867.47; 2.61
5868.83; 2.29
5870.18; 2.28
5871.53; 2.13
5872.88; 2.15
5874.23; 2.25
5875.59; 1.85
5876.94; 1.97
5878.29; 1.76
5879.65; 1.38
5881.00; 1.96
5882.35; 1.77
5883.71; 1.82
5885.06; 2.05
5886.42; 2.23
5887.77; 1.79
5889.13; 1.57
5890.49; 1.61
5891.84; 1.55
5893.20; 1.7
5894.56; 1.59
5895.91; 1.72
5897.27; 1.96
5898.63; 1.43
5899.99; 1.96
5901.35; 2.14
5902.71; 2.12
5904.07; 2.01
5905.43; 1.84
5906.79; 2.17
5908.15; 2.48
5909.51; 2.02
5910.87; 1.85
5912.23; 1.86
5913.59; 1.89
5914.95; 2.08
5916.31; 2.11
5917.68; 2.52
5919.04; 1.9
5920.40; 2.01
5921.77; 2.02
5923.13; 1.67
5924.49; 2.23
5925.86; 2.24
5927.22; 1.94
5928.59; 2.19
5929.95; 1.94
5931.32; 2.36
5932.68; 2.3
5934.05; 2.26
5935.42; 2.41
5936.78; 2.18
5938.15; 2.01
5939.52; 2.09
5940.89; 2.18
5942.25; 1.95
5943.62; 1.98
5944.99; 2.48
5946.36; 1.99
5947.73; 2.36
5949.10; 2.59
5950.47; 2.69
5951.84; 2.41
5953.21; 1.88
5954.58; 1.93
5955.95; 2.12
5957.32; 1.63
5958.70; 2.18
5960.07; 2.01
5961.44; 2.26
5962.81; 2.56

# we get 5.3 angstrom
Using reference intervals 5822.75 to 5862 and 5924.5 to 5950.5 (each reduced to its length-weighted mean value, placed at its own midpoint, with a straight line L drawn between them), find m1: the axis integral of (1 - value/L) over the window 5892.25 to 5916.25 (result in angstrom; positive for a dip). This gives 3.1 angstrom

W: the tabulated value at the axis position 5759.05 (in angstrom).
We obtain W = 2.7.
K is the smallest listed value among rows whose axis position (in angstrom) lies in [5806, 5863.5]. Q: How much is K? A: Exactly 1.52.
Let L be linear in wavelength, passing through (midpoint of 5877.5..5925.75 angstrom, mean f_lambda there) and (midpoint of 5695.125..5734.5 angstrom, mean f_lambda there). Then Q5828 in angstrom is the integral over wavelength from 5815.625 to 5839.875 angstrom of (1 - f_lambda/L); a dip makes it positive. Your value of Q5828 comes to -2.77 angstrom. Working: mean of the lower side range 2.09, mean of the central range 2.21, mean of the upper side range 1.91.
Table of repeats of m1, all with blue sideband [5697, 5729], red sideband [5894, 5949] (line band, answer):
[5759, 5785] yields -1.7 angstrom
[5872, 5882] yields 0.8 angstrom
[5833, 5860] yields -2.1 angstrom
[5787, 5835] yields -2.7 angstrom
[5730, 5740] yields -0.9 angstrom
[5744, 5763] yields -1.3 angstrom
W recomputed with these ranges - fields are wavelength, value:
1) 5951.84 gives 2.41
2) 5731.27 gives 2.46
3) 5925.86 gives 2.24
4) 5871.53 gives 2.13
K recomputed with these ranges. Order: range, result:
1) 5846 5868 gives 1.83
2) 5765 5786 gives 1.44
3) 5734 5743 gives 1.6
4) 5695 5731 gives 1.65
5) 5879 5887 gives 1.38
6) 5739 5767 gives 1.63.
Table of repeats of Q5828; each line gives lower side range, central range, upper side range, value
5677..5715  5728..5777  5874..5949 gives -3.6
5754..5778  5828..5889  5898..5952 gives 0.8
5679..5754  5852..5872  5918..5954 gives -0.8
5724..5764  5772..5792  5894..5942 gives -0.1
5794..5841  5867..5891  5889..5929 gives 0.7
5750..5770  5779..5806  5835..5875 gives 1.3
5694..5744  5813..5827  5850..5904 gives -0.8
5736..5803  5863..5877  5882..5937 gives -1.1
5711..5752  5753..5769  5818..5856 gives -0.8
